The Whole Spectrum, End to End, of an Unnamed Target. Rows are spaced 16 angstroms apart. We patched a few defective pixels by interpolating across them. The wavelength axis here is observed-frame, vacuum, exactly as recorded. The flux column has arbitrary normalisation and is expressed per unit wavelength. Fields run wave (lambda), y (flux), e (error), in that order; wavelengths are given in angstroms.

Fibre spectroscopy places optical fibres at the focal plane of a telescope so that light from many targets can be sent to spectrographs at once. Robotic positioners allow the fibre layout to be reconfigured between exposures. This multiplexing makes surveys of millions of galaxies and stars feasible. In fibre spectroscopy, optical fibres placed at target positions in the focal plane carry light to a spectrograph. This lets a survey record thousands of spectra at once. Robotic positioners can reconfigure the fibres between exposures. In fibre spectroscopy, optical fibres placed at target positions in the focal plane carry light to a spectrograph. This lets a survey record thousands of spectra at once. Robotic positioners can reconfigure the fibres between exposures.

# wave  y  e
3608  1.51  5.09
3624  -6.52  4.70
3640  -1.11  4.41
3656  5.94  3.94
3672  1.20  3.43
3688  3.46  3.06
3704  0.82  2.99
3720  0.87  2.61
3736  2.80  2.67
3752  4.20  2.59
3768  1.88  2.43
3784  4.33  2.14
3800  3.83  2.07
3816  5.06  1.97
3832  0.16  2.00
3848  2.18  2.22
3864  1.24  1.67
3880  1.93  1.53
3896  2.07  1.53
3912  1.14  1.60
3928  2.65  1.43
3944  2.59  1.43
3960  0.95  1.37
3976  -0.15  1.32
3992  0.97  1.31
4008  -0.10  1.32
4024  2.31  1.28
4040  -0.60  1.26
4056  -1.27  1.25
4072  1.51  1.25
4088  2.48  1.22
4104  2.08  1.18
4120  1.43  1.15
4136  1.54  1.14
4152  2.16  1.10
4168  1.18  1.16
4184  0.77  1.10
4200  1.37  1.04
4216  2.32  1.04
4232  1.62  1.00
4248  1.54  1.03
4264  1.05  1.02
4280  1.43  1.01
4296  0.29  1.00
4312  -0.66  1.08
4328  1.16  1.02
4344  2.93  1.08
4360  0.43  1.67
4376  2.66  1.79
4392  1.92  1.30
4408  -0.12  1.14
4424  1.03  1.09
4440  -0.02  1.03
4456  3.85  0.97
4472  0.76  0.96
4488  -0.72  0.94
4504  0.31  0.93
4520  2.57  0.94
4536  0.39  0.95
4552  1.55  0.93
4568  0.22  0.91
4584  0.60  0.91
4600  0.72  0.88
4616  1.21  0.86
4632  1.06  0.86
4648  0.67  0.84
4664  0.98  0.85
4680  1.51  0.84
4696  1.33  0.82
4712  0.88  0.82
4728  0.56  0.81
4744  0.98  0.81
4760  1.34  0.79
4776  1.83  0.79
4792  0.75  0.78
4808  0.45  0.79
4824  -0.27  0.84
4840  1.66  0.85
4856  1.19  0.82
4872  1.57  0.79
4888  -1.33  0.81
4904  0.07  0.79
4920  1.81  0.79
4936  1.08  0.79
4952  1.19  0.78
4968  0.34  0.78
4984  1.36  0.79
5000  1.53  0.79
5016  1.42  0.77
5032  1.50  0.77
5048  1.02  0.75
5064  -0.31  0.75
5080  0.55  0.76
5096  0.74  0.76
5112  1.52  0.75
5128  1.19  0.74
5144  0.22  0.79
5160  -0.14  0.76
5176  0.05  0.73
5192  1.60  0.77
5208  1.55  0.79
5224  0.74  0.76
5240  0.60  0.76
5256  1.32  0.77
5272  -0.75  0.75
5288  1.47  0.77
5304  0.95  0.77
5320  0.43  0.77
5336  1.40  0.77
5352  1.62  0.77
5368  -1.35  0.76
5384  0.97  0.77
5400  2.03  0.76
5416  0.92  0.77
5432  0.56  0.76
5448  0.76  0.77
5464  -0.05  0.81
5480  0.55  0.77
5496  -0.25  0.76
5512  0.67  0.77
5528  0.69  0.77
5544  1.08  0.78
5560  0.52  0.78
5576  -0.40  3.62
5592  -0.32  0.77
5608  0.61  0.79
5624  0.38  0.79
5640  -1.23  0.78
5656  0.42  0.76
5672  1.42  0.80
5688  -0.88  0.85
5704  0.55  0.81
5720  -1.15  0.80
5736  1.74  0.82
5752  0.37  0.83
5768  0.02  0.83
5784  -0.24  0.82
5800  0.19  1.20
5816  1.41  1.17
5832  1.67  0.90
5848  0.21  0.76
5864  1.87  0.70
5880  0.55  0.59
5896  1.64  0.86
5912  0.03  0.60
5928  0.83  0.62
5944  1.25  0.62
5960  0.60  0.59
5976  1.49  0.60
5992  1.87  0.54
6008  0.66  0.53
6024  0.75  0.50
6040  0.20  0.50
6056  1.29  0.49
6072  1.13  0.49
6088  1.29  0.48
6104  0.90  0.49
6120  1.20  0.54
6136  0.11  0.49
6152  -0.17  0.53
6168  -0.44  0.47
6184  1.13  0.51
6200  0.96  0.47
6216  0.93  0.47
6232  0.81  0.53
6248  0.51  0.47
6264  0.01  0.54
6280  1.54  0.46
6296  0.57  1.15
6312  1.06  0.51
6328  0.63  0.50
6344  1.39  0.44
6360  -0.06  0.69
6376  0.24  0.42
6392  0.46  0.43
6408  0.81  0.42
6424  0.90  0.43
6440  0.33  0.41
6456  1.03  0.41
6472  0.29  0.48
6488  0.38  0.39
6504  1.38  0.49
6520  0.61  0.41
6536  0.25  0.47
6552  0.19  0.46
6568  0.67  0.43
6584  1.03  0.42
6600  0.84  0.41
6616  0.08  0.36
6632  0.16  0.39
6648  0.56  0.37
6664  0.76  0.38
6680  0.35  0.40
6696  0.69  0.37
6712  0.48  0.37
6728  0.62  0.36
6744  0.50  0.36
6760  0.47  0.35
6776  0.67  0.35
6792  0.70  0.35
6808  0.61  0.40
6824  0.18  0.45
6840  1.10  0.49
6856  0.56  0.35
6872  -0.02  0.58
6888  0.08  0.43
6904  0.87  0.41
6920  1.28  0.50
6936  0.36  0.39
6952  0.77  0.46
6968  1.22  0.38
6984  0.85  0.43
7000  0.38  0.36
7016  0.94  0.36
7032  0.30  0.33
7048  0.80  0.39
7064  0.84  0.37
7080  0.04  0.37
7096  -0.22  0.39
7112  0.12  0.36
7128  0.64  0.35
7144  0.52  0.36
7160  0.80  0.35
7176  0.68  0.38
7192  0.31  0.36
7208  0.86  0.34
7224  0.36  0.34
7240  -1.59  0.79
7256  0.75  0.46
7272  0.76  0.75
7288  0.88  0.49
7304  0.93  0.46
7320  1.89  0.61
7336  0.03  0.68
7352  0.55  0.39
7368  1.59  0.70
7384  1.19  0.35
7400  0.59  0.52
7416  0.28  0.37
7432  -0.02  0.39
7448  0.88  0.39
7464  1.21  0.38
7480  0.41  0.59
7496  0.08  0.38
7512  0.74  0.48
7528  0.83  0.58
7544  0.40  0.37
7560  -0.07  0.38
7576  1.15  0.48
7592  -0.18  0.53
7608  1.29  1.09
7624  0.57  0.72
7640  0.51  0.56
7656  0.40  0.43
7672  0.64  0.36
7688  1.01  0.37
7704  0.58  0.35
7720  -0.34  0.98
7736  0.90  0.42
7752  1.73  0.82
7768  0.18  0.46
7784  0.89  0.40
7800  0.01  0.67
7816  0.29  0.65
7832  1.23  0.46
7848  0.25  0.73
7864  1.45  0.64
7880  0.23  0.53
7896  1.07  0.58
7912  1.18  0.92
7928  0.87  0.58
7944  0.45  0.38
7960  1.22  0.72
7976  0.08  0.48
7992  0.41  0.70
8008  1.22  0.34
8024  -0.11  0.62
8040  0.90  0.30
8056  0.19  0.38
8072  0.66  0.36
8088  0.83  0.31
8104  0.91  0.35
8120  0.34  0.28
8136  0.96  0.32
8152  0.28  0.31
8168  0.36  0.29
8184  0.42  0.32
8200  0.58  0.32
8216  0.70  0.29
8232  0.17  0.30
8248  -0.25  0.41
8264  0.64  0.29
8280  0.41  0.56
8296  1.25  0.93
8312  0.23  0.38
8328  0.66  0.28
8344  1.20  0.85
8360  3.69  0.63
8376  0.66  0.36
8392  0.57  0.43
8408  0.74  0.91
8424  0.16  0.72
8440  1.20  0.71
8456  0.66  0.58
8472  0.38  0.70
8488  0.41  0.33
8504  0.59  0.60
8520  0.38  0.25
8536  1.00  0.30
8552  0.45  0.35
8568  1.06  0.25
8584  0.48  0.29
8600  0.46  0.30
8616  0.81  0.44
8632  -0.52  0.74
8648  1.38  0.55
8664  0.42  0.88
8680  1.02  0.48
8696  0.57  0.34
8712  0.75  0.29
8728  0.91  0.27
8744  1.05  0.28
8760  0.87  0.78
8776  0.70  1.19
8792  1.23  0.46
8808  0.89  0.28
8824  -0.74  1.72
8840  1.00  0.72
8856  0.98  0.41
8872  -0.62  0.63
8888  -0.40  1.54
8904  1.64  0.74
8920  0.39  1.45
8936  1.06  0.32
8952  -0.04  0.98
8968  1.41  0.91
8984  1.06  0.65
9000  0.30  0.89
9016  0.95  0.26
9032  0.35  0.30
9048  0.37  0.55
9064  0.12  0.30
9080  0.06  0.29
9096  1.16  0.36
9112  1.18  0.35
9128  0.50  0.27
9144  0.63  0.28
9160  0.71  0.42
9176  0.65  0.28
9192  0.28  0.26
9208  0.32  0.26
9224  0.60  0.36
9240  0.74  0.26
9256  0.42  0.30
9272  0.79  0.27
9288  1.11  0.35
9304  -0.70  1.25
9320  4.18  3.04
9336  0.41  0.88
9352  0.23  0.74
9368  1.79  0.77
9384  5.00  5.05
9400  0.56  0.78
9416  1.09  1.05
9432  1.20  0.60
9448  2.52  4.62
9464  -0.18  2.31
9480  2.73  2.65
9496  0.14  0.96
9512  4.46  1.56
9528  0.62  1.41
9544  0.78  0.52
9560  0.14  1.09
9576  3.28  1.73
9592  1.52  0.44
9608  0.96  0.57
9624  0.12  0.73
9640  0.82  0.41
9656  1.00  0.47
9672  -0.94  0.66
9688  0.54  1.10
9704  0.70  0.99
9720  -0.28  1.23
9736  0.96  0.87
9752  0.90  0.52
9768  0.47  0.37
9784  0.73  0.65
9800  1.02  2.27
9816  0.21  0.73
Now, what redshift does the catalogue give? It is 1.241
